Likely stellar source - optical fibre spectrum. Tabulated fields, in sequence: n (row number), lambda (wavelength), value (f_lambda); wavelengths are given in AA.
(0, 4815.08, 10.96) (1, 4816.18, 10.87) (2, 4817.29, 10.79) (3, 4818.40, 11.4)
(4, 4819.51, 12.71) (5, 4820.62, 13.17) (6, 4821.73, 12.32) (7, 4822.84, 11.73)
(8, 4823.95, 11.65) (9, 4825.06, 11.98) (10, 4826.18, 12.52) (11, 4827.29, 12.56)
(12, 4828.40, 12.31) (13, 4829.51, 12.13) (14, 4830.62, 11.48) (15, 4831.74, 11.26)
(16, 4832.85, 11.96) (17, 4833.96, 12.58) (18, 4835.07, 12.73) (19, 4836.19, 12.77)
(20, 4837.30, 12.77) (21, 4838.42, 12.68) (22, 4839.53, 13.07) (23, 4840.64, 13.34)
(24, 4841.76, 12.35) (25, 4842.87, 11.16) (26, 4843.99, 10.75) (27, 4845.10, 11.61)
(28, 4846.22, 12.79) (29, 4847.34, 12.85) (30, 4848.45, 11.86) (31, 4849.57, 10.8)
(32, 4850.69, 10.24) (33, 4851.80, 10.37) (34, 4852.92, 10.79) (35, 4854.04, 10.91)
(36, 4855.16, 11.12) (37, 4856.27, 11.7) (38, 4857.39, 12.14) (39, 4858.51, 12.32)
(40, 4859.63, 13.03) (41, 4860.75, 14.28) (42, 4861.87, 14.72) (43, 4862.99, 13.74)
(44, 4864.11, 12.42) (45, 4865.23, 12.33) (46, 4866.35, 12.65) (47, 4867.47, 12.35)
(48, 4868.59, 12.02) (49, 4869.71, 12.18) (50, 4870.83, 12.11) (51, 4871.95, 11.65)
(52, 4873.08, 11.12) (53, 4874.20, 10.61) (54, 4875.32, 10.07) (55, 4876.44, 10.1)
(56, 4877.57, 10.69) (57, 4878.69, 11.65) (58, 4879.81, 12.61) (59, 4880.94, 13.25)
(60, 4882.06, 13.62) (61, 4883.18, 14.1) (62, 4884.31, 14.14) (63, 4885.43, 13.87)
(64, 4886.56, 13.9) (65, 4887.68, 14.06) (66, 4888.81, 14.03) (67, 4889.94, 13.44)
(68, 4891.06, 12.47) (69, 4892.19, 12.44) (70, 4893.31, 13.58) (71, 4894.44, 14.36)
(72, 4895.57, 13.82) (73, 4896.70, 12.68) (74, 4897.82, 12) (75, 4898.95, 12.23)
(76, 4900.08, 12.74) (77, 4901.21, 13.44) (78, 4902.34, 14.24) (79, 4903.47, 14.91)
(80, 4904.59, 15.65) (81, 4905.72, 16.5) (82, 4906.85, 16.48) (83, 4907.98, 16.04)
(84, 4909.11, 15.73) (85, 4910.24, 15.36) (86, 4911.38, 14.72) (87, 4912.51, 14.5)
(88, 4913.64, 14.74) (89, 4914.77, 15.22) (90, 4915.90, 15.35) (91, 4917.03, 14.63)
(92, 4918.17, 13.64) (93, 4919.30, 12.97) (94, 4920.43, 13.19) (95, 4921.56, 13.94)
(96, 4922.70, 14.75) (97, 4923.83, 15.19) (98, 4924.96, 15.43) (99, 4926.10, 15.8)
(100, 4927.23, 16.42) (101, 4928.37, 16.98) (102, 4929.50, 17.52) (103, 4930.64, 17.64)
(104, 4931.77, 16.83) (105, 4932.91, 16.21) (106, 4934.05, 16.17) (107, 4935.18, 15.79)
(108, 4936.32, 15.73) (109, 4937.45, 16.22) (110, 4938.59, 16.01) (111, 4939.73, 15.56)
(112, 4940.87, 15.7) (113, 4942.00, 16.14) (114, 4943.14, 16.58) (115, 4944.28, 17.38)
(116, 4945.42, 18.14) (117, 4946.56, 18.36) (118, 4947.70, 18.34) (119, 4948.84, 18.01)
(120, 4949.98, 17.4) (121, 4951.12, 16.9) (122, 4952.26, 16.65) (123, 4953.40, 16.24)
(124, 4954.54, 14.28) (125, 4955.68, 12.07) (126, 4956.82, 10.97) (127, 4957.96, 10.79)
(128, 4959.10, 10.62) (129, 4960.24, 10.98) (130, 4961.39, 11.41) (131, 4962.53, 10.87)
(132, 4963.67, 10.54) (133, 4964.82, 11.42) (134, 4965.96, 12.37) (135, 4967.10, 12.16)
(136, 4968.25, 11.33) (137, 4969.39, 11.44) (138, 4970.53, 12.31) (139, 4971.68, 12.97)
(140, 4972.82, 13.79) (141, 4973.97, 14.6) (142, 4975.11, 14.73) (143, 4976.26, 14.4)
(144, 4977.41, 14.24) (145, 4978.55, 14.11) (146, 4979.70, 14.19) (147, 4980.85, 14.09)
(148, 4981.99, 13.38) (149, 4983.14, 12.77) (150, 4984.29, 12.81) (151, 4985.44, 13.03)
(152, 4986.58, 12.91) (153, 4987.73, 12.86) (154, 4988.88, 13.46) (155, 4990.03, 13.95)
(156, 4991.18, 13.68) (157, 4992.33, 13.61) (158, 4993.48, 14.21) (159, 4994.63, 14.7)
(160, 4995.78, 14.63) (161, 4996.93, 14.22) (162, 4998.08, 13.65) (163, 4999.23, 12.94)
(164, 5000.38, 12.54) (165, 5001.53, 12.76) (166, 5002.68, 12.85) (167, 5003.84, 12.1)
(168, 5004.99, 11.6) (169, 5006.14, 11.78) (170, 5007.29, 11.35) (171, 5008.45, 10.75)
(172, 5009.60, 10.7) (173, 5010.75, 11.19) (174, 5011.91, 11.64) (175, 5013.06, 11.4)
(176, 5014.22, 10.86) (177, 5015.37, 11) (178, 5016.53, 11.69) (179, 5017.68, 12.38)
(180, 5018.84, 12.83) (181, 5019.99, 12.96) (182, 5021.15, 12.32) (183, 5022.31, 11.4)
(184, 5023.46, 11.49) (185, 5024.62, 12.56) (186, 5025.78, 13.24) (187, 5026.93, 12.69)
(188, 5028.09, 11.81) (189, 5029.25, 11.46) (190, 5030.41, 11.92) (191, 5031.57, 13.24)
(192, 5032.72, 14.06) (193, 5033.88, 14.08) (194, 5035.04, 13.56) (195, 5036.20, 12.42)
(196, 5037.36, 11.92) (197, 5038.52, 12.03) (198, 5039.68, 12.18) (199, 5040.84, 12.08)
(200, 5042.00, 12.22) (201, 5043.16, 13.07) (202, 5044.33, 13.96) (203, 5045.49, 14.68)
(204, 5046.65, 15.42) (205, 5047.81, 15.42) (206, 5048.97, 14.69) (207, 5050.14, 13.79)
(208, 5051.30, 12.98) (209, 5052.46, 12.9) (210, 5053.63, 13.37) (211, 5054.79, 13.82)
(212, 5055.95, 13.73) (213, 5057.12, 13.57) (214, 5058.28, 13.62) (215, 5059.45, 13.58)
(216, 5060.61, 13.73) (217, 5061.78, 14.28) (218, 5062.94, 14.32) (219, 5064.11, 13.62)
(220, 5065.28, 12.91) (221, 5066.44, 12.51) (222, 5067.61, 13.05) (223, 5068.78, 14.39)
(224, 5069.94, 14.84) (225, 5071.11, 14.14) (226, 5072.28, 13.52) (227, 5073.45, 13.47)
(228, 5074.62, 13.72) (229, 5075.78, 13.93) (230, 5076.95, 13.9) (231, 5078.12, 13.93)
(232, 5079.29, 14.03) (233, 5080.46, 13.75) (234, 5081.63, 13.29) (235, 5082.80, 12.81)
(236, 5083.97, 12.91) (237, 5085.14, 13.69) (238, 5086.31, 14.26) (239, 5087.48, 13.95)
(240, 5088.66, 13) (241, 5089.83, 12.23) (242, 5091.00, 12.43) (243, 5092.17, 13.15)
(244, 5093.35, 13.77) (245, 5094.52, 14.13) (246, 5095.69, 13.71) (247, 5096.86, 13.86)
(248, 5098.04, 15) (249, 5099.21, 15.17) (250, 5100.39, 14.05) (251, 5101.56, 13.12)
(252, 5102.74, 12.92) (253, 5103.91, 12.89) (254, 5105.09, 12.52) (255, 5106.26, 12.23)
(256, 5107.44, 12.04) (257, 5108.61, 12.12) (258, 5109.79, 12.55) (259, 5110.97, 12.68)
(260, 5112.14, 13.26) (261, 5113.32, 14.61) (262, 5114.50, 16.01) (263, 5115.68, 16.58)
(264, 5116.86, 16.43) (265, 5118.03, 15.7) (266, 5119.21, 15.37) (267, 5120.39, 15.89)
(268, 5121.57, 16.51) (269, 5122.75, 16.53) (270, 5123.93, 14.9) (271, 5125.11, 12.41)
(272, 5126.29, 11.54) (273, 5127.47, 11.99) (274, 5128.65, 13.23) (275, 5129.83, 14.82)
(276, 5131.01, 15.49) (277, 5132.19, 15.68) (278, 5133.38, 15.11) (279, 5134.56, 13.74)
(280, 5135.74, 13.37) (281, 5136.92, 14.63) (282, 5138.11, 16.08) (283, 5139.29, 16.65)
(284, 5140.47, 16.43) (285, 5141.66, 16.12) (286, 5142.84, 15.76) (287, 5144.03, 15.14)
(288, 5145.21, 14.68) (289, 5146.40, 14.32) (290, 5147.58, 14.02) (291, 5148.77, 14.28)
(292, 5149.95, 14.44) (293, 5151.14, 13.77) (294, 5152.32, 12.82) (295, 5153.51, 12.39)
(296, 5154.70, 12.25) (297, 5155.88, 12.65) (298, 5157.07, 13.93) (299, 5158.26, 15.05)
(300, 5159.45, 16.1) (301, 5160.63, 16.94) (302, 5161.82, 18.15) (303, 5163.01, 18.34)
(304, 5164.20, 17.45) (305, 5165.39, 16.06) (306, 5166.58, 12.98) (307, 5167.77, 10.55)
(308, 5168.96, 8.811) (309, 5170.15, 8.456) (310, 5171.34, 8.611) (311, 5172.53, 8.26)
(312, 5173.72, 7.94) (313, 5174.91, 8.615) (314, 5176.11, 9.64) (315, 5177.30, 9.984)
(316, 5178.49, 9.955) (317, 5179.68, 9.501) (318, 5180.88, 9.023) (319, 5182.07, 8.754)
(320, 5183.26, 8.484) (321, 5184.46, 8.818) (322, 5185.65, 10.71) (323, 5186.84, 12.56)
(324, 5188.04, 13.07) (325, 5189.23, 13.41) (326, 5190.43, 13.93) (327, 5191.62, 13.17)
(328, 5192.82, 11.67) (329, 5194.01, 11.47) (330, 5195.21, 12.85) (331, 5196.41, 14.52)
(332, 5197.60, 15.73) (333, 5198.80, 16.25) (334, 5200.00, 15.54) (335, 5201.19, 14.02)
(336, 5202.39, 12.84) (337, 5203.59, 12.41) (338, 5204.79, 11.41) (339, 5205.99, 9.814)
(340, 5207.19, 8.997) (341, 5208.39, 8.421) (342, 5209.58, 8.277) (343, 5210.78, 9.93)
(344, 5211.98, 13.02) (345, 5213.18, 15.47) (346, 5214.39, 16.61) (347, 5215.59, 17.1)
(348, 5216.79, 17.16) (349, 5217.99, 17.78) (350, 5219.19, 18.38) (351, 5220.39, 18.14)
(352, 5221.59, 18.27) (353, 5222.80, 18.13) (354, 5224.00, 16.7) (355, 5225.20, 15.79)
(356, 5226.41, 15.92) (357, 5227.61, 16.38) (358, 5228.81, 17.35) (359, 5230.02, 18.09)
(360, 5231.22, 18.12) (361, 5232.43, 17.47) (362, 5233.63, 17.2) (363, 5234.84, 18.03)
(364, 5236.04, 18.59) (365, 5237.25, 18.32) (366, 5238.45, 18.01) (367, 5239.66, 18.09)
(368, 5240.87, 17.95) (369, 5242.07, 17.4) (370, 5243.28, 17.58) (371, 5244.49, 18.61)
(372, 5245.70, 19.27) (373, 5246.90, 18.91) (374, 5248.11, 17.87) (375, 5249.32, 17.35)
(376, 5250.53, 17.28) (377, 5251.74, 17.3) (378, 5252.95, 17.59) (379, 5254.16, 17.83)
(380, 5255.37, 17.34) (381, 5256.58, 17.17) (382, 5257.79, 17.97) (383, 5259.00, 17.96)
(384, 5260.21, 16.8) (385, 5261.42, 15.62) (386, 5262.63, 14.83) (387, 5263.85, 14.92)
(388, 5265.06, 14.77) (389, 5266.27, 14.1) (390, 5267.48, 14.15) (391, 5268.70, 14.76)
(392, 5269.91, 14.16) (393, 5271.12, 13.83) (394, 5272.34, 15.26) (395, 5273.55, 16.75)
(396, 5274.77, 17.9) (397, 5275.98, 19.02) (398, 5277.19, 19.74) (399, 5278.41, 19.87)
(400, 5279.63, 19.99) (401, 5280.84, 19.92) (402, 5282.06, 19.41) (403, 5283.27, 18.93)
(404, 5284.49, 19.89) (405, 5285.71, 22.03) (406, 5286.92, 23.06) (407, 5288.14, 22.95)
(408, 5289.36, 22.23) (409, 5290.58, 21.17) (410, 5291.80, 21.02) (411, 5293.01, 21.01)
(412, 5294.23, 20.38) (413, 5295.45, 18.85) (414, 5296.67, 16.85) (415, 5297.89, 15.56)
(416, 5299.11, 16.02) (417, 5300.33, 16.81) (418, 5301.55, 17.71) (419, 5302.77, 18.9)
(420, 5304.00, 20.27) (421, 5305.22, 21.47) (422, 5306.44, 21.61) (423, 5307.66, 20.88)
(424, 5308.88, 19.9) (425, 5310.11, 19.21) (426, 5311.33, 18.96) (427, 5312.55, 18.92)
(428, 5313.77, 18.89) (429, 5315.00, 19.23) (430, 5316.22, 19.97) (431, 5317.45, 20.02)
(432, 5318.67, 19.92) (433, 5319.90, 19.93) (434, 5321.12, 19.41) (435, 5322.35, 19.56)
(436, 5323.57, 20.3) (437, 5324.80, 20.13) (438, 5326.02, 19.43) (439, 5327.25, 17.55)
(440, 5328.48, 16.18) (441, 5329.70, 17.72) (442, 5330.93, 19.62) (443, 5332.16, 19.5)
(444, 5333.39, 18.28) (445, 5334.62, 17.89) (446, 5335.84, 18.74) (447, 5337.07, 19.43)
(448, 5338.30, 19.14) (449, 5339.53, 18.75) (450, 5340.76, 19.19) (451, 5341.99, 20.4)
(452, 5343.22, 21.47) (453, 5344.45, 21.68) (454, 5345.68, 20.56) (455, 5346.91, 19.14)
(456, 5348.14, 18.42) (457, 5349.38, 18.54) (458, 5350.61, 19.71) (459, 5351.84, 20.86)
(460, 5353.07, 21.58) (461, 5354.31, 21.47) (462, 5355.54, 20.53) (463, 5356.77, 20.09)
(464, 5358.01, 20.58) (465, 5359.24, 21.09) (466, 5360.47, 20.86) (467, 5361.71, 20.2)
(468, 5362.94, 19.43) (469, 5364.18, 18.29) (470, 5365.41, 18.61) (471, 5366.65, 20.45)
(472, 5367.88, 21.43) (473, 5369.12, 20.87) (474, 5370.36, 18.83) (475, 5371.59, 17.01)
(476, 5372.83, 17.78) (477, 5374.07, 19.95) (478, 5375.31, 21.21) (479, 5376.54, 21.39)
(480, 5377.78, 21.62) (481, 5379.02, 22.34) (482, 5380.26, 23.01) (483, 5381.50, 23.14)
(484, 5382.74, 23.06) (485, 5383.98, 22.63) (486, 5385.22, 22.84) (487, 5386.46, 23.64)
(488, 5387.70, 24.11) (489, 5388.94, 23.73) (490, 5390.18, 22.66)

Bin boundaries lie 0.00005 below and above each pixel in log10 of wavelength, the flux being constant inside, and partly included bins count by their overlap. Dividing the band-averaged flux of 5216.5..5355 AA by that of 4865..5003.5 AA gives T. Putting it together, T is 1.3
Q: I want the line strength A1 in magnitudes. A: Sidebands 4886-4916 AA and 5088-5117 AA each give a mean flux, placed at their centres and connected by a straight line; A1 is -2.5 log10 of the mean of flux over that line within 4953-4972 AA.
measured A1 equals 0.181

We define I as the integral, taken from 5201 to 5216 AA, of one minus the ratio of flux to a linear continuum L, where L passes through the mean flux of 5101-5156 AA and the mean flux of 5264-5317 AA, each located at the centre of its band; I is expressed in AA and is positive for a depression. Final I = 4.01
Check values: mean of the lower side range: 14.2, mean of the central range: 12.1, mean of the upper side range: 18.7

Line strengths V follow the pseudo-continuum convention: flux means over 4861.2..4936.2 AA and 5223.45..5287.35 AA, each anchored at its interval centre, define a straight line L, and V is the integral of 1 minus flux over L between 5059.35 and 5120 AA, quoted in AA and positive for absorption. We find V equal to 8.1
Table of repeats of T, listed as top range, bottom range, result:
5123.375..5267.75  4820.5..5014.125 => 1.08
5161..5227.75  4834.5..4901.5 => 1.04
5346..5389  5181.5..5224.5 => 1.55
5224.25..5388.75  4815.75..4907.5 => 1.52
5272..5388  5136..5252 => 1.39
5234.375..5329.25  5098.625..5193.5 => 1.38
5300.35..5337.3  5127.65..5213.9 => 1.50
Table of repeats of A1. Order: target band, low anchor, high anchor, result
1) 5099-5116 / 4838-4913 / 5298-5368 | 0.206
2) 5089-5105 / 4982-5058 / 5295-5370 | 0.073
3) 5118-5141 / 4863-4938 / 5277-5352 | 0.157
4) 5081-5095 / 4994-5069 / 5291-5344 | 0.065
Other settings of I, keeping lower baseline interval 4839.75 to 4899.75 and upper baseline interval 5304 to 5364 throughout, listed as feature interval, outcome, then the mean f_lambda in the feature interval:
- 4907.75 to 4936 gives -4.7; 15.4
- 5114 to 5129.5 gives 1.4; 14.8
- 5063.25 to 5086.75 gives 3.0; 13.6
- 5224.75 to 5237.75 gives 0.5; 17.4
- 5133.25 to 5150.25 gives 1.7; 15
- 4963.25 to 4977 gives 1.2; 12.7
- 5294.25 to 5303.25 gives 0.8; 17.4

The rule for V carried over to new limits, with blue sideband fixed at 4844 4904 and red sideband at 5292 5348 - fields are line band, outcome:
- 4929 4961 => -5.0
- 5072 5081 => 1.0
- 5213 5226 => 0.3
